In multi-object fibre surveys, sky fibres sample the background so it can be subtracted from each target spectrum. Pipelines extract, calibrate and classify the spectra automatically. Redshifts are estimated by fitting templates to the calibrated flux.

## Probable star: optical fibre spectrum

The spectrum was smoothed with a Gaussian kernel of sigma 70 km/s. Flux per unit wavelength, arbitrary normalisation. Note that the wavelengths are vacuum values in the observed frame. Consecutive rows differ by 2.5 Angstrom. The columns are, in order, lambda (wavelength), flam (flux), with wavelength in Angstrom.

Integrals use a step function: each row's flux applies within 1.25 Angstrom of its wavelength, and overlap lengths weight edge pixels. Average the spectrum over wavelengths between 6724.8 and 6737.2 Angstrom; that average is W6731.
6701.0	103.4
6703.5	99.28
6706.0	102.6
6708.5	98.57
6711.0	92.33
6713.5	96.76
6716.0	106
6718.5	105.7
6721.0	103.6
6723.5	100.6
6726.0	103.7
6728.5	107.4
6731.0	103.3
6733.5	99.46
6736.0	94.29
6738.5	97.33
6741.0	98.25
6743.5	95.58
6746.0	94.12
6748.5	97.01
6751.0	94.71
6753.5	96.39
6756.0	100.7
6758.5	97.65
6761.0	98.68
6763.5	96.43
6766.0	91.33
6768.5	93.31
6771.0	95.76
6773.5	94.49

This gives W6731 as 102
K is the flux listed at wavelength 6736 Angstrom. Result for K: 94.29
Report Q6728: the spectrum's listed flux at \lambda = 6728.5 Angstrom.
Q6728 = 107.4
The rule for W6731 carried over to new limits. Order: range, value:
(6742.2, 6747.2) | 94.9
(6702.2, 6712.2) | 98.3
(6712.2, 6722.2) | 103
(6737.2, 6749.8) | 96.4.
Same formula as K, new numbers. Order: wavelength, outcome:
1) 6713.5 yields 96.76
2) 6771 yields 95.76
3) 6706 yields 102.6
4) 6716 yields 106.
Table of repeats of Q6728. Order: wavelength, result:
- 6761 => 98.68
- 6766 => 91.33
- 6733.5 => 99.46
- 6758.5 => 97.65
